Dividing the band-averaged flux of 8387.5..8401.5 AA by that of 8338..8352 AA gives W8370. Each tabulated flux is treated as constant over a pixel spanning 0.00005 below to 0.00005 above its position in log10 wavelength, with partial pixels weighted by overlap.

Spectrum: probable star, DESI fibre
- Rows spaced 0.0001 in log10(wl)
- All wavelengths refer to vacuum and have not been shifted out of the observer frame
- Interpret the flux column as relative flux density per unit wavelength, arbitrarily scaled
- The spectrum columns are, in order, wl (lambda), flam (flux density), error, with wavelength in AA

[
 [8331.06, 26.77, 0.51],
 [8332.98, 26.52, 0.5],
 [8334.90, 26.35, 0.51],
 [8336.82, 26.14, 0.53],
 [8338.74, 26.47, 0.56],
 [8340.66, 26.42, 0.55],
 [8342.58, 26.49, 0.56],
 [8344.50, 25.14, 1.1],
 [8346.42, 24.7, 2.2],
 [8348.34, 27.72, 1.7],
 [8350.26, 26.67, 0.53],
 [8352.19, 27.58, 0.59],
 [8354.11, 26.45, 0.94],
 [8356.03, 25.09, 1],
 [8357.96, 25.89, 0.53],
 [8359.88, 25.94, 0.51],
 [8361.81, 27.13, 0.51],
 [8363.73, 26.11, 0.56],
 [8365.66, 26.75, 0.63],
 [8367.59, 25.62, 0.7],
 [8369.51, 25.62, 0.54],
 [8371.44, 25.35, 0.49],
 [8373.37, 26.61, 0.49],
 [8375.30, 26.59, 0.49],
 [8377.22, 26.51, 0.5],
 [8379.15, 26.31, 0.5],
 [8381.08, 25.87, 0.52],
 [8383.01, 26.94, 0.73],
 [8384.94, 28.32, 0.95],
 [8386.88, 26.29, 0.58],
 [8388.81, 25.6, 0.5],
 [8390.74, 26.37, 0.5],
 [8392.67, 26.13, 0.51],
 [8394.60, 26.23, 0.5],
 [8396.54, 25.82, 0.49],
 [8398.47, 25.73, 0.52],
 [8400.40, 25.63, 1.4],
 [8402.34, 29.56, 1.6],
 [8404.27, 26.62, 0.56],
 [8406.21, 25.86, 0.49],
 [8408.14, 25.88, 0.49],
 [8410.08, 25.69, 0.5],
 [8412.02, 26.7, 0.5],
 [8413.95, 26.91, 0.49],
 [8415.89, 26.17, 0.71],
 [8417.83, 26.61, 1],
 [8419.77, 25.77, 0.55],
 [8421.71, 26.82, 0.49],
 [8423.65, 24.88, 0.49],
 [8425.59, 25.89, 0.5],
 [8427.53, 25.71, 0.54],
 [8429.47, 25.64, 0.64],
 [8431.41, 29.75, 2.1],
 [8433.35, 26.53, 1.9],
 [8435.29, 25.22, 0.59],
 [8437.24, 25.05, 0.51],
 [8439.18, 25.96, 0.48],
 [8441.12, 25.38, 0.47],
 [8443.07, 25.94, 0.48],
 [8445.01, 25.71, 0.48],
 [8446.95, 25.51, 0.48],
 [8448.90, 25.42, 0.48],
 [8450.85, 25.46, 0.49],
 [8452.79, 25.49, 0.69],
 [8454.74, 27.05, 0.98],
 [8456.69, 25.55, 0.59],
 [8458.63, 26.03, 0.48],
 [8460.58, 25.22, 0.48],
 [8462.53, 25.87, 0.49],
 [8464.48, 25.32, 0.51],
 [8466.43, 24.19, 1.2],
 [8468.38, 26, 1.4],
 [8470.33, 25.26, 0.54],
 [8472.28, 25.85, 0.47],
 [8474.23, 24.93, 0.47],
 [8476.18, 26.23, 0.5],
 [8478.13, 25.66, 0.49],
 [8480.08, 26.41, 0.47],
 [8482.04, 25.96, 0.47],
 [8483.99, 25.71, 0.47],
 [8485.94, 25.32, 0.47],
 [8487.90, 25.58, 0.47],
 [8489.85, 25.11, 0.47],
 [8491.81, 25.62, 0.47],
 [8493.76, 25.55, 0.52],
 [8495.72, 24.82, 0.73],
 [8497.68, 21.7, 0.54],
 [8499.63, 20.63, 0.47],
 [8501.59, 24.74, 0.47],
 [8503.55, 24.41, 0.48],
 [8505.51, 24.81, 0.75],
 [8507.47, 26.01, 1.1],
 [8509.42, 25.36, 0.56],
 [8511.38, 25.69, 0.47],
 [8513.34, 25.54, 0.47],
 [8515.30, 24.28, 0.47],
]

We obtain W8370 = 1.0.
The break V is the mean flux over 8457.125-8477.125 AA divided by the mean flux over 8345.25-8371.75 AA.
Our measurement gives 1.0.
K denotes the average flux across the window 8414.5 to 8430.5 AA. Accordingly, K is 26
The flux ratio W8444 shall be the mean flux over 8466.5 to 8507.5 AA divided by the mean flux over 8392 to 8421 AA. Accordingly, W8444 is 0.9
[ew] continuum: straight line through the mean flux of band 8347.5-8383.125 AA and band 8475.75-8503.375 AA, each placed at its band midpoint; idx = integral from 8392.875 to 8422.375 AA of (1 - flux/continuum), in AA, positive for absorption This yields -0.6 AA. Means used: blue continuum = 26.3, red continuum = 24.9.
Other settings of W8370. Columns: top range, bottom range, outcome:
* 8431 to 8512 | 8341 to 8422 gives 0.96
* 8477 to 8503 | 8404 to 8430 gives 0.95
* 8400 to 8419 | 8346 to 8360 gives 1.01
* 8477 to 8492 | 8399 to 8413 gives 0.97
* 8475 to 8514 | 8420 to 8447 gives 0.96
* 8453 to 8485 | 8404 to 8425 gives 0.98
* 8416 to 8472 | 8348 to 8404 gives 0.98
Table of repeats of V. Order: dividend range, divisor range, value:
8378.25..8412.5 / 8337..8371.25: 1.01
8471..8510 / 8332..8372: 0.95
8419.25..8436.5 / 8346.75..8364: 0.99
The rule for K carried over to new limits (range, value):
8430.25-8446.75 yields 26.2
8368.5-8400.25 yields 26.3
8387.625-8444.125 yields 26.2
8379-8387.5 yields 26.8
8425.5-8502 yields 25.5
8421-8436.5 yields 26.3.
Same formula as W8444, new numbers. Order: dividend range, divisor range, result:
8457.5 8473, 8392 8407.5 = 0.96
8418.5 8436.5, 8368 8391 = 1.00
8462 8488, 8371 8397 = 0.97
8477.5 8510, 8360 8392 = 0.94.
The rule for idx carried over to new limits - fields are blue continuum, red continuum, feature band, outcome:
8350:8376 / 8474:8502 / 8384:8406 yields -0.6 AA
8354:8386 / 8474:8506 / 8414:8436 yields -0.6 AA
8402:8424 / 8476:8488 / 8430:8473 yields 0.5 AA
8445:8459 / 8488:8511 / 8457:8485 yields -0.4 AA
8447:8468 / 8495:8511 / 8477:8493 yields -0.6 AA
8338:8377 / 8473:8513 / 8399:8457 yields -1.2 AA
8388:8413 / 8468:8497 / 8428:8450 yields 0.0 AA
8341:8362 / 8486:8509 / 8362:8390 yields -0.4 AA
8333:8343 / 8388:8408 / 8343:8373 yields 0.3 AA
